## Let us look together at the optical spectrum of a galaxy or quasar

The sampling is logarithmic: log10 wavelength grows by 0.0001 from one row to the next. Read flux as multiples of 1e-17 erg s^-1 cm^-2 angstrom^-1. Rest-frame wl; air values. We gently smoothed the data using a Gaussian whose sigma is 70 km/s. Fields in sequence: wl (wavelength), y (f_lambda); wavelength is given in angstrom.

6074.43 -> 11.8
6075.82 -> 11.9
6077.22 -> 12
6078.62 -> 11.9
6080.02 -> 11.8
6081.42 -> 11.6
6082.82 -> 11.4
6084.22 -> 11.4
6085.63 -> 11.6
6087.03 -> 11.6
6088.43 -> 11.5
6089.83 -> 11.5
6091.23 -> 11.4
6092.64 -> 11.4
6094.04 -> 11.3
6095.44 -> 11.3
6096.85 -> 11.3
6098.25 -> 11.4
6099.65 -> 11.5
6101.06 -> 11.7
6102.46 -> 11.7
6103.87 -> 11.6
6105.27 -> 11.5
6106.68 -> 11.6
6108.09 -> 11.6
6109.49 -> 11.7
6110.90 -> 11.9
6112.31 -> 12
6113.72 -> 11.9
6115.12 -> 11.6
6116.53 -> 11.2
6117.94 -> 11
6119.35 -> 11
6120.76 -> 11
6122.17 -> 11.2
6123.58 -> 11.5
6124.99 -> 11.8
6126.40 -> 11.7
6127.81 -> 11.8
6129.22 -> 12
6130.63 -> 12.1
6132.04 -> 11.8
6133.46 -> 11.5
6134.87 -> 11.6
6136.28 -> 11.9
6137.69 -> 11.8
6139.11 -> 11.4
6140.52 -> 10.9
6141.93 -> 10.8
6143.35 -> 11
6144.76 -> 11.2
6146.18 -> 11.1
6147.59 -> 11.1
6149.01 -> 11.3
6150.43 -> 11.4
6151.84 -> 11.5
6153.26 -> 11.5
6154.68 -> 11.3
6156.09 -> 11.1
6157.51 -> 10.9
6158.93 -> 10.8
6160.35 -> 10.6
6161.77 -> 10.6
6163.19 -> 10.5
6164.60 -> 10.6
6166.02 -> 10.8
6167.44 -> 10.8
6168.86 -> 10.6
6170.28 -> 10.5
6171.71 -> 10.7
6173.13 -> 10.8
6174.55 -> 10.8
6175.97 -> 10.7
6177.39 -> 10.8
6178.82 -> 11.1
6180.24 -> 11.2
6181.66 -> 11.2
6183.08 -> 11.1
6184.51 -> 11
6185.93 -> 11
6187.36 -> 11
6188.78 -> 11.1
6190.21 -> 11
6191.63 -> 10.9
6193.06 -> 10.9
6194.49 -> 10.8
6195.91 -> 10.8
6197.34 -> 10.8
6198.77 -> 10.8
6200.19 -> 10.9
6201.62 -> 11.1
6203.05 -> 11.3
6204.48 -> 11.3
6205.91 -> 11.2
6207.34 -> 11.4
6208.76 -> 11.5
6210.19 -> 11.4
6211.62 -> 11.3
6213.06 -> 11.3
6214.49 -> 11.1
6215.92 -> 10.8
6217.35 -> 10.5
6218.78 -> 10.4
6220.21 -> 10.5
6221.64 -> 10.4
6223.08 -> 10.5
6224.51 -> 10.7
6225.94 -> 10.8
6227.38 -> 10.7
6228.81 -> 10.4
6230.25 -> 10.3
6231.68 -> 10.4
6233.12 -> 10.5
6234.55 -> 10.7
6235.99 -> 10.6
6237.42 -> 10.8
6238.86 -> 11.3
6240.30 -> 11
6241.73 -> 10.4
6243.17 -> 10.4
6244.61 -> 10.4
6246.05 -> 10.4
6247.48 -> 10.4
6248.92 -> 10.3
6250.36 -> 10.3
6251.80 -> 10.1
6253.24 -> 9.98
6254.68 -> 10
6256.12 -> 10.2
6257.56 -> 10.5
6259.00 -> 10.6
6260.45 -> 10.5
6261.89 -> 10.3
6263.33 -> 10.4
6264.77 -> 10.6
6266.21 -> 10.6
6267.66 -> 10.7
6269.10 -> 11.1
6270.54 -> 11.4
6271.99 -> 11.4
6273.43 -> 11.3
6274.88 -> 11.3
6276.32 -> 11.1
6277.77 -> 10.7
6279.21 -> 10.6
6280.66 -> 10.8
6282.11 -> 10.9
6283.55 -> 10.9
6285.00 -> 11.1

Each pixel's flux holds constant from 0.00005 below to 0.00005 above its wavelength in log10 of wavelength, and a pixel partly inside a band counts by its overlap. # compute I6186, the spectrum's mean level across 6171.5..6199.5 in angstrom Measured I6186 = 10.9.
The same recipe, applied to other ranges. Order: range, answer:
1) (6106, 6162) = 11.4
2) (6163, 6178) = 10.7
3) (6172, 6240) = 10.9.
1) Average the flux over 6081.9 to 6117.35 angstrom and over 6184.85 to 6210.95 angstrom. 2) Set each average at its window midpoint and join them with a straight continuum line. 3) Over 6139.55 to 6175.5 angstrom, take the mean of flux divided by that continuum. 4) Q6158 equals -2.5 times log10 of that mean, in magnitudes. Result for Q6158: 0.03 mag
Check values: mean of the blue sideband 11.5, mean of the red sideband 11.1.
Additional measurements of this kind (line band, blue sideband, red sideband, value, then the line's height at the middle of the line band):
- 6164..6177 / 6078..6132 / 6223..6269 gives 0.04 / 11.1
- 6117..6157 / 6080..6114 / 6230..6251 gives -0.01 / 11.3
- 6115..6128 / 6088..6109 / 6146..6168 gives -0.01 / 11.3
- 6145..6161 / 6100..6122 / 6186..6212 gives 0.02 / 11.3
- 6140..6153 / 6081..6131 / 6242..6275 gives 0.01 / 11.3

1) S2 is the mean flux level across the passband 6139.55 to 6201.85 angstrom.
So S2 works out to 10.9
